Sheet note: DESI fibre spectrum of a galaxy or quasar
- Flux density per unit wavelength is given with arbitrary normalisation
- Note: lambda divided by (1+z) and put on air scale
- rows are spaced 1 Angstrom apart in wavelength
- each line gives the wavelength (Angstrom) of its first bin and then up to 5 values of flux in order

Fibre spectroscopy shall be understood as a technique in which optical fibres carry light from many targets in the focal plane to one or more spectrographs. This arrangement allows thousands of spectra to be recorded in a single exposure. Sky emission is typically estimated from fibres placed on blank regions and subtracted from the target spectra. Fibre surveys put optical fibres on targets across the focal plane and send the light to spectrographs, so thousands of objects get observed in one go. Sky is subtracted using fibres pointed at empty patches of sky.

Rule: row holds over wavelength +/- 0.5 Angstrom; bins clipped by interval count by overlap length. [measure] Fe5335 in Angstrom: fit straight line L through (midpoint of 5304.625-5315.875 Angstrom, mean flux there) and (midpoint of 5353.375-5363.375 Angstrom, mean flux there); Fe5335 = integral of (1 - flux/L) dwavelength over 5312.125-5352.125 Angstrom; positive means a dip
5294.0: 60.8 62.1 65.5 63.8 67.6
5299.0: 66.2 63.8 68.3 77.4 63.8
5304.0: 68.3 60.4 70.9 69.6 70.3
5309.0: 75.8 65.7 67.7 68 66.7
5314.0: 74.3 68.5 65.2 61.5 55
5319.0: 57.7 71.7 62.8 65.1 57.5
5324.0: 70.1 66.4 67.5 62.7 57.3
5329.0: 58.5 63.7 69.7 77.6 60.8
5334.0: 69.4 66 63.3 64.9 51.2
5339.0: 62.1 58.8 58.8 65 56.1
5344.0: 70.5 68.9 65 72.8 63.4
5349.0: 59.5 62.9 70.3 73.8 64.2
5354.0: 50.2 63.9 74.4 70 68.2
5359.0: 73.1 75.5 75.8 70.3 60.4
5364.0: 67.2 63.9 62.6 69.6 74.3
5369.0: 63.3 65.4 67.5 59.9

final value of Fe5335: 2.4 Angstrom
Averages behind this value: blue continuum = 68.9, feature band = 64.5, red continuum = 68.2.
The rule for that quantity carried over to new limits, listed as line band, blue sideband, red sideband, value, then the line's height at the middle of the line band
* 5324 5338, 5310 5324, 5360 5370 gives 0.2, 65.8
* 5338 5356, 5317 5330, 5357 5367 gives 0.7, 66.3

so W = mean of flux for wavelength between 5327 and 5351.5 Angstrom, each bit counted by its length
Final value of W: 64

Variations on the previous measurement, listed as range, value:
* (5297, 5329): 66.1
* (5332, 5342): 62.7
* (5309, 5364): 65.5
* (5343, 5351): 65.8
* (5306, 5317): 68.9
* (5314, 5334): 64.6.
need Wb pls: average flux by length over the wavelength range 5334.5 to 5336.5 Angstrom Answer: 64.7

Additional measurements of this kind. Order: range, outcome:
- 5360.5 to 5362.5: 73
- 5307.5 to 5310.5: 70.6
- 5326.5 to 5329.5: 59.5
